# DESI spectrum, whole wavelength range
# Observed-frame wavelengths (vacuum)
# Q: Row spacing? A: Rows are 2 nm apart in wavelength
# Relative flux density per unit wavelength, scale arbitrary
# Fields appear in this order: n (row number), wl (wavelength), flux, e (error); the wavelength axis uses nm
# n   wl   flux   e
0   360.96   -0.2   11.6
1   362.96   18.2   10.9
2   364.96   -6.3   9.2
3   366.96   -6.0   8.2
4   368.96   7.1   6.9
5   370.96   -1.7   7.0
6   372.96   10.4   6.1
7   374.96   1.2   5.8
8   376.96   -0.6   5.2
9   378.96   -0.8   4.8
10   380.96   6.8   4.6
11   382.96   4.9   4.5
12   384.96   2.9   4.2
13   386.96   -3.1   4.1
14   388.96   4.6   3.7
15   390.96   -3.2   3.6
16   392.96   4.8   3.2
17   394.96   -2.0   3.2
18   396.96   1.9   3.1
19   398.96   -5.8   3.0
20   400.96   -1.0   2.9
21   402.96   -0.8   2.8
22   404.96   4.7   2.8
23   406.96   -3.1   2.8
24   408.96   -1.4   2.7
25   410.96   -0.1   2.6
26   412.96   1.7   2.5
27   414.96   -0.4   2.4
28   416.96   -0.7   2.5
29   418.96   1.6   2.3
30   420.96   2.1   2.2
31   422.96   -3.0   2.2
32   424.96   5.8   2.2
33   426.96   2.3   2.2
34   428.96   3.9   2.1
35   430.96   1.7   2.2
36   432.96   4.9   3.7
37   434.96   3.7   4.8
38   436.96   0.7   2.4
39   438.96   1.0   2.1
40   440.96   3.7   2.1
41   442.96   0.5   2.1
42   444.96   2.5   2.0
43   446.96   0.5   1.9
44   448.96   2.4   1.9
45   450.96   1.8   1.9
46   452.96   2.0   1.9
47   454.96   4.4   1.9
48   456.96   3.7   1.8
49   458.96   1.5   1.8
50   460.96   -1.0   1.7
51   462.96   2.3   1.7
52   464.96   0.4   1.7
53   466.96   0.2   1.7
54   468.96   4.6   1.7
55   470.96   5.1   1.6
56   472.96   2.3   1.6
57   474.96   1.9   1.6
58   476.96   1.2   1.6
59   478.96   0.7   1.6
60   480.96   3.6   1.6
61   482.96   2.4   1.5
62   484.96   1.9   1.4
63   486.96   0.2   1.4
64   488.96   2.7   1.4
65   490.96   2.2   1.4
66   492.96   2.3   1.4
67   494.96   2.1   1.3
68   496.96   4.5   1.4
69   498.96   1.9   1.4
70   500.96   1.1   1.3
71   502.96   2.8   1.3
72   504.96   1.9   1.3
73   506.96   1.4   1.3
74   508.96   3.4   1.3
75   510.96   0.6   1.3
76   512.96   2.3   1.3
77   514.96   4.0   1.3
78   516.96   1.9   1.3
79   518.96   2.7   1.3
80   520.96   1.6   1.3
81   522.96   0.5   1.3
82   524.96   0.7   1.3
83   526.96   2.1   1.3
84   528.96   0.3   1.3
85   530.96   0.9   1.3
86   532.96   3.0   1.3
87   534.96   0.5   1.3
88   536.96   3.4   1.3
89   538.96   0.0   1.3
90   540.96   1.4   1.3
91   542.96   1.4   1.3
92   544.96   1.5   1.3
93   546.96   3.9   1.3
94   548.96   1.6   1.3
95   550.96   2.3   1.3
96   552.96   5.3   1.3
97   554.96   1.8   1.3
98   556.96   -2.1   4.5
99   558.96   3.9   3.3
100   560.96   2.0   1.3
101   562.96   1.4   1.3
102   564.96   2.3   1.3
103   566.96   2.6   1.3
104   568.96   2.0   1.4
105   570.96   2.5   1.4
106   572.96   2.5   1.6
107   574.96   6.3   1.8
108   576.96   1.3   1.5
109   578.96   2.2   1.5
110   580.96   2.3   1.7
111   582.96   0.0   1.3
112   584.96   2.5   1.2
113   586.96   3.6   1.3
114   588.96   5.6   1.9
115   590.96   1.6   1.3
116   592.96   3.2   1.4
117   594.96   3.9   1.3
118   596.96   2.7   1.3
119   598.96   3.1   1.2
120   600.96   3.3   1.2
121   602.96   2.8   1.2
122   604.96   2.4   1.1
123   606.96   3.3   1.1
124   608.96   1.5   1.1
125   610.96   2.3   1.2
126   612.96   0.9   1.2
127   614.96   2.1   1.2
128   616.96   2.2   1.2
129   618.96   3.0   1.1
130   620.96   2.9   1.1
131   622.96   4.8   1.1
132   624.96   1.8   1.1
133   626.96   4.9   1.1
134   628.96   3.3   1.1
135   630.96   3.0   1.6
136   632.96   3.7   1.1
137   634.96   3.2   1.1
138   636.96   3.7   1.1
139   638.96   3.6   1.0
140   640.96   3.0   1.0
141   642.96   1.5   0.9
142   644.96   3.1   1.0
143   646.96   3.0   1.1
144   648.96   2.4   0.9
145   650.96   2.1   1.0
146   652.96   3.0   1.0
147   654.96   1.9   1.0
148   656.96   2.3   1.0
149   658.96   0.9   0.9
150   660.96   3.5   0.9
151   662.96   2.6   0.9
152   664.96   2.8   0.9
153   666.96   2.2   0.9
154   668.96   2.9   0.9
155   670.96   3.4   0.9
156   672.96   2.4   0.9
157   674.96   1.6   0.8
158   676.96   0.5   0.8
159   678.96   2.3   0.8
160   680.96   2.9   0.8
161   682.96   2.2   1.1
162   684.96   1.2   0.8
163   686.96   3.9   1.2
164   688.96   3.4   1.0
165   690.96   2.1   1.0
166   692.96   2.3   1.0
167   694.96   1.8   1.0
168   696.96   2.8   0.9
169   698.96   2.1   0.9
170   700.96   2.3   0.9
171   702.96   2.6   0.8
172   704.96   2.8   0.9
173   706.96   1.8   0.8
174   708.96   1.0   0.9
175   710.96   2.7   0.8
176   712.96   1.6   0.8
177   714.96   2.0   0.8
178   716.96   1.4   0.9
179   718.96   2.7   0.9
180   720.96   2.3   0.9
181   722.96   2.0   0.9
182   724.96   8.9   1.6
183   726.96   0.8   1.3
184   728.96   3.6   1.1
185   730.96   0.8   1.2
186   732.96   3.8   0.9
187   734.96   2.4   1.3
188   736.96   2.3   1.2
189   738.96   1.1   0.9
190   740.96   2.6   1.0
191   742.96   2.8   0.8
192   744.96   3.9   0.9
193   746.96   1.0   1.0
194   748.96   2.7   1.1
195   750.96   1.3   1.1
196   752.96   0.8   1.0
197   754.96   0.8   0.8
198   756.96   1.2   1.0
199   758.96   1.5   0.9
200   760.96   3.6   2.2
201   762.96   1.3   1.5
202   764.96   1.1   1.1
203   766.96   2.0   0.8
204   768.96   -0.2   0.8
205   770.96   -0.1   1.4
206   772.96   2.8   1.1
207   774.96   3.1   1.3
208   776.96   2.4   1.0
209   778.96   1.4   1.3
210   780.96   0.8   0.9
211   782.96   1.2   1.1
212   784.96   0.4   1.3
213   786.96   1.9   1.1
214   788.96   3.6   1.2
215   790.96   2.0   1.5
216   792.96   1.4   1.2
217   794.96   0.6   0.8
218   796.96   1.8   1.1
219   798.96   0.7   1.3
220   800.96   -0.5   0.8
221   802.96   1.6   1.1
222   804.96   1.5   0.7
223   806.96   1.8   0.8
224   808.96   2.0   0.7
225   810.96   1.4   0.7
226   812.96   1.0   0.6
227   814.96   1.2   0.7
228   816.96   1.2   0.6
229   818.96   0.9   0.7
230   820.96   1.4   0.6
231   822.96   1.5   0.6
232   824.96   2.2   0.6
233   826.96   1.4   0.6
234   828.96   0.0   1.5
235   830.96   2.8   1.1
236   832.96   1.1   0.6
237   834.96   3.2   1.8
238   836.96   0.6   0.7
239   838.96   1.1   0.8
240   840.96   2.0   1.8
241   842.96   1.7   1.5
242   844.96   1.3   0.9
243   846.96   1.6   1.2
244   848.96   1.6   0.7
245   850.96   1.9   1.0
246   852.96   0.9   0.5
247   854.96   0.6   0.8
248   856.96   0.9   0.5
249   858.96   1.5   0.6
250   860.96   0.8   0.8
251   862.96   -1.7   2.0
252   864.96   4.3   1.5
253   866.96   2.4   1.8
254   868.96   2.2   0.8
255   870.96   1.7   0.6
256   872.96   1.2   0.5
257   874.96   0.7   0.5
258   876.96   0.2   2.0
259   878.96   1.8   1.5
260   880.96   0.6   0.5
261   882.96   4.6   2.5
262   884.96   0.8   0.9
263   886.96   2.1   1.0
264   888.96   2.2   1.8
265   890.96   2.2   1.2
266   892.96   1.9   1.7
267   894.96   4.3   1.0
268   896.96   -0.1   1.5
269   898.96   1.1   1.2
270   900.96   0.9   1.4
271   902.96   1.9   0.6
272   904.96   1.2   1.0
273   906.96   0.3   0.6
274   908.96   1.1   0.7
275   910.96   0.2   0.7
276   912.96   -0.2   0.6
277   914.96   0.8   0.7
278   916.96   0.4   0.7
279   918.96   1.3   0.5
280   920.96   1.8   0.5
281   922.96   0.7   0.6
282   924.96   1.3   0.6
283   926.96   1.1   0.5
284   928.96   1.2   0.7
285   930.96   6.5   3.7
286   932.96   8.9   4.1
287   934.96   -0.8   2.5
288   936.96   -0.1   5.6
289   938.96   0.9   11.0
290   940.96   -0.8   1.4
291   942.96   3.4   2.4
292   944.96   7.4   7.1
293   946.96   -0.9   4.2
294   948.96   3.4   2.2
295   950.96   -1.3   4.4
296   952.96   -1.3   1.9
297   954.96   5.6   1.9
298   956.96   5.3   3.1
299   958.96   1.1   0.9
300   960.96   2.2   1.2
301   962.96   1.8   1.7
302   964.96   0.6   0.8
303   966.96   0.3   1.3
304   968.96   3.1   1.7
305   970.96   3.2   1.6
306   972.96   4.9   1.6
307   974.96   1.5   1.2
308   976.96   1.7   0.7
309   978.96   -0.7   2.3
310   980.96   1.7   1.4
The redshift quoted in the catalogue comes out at 0.11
